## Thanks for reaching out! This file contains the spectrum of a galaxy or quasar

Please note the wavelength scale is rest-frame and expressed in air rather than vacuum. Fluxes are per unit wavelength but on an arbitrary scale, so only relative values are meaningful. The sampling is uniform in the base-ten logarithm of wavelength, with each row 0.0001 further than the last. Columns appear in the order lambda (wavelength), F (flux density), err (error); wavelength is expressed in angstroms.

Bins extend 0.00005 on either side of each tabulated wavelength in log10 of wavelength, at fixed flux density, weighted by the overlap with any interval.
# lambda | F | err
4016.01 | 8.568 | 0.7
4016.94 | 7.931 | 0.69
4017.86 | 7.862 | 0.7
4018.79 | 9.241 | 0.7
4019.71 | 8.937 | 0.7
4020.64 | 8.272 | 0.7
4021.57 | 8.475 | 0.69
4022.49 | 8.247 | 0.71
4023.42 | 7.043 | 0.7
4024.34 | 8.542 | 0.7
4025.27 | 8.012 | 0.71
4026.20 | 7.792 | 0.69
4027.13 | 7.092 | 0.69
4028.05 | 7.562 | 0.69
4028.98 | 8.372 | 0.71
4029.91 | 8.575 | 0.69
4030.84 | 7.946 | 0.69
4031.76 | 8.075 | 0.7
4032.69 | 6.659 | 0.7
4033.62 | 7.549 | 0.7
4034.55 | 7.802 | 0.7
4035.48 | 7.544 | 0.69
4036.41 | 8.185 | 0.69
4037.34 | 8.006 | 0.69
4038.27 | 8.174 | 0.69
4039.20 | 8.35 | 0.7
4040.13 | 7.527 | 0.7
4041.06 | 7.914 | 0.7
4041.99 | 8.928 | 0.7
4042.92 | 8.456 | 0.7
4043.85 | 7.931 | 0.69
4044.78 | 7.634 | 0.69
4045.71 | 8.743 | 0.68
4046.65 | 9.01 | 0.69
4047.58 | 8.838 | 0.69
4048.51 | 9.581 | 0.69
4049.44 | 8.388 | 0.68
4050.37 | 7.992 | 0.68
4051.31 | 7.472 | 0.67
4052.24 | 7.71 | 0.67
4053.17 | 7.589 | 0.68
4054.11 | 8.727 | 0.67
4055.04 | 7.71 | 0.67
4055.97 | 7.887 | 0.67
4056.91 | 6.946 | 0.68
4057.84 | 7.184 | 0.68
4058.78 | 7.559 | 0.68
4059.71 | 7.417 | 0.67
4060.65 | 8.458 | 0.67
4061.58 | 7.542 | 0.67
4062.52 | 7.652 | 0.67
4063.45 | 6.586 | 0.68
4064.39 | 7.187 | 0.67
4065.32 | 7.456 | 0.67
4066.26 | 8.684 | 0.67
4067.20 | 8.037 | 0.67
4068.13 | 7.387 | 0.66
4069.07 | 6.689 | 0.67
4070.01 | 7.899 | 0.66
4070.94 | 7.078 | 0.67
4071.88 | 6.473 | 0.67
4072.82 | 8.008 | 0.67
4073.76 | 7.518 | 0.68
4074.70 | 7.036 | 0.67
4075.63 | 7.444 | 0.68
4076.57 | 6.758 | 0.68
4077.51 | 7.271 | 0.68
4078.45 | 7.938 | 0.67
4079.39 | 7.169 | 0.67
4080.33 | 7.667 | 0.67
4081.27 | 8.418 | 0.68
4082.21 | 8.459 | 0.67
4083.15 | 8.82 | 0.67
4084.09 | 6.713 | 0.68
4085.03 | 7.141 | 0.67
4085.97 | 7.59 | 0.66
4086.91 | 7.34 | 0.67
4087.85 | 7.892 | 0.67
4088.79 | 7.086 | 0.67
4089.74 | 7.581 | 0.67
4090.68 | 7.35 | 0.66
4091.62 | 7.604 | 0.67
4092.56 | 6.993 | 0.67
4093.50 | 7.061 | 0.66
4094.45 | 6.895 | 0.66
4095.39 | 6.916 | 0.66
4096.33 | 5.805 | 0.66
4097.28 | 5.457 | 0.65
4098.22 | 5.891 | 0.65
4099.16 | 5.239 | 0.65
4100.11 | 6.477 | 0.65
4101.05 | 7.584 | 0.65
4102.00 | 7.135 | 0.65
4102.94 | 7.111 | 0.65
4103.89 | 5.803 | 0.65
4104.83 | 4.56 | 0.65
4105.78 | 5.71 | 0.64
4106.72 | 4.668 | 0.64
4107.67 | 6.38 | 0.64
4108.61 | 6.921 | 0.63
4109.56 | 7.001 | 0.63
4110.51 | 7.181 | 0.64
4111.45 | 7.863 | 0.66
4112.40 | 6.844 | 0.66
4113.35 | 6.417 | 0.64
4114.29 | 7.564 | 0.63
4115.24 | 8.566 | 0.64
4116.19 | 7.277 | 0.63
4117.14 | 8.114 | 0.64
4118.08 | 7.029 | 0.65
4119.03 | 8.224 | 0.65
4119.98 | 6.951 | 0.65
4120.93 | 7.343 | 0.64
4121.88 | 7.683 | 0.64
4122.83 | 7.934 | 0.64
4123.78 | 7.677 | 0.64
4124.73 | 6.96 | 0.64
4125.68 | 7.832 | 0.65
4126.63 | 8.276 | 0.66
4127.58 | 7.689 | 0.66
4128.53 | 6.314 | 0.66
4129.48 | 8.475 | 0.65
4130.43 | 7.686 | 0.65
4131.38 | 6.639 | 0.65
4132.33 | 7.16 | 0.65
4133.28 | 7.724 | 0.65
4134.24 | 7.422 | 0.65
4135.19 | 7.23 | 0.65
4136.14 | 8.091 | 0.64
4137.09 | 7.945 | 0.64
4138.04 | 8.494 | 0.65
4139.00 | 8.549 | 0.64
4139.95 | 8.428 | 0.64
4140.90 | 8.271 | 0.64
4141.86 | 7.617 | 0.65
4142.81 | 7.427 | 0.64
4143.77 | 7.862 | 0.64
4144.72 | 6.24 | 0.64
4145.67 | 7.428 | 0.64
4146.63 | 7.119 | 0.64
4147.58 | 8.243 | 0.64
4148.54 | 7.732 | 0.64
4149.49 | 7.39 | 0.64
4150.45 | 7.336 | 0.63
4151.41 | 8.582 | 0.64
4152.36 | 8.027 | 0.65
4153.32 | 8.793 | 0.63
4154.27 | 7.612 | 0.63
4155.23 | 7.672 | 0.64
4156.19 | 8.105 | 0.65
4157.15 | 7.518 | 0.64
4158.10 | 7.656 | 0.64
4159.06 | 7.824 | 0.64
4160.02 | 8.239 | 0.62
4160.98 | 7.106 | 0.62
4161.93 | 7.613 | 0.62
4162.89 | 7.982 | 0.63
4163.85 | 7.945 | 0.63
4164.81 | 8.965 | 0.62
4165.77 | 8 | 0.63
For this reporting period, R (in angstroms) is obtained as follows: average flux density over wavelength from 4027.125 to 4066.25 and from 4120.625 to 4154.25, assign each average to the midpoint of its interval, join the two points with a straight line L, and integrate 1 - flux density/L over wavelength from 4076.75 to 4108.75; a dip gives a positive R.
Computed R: 3.8 angstroms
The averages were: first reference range 7.92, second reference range 7.71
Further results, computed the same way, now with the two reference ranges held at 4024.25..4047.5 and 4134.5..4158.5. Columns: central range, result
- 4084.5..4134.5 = 5.2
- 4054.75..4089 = 1.9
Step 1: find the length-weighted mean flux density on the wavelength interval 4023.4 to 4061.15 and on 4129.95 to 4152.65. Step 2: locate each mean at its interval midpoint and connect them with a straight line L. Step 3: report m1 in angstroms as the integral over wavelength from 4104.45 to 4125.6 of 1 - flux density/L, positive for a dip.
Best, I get 1.9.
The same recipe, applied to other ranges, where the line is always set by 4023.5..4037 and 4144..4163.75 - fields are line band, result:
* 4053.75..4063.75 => 0.2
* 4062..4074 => 0.5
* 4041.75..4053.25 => -0.8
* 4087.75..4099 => 1.4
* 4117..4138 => 0.5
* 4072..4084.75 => 0.3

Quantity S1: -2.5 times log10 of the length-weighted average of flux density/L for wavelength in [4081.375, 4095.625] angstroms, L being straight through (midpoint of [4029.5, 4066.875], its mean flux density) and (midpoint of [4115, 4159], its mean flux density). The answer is 0.05 mag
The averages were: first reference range 7.94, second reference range 7.7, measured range 7.46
